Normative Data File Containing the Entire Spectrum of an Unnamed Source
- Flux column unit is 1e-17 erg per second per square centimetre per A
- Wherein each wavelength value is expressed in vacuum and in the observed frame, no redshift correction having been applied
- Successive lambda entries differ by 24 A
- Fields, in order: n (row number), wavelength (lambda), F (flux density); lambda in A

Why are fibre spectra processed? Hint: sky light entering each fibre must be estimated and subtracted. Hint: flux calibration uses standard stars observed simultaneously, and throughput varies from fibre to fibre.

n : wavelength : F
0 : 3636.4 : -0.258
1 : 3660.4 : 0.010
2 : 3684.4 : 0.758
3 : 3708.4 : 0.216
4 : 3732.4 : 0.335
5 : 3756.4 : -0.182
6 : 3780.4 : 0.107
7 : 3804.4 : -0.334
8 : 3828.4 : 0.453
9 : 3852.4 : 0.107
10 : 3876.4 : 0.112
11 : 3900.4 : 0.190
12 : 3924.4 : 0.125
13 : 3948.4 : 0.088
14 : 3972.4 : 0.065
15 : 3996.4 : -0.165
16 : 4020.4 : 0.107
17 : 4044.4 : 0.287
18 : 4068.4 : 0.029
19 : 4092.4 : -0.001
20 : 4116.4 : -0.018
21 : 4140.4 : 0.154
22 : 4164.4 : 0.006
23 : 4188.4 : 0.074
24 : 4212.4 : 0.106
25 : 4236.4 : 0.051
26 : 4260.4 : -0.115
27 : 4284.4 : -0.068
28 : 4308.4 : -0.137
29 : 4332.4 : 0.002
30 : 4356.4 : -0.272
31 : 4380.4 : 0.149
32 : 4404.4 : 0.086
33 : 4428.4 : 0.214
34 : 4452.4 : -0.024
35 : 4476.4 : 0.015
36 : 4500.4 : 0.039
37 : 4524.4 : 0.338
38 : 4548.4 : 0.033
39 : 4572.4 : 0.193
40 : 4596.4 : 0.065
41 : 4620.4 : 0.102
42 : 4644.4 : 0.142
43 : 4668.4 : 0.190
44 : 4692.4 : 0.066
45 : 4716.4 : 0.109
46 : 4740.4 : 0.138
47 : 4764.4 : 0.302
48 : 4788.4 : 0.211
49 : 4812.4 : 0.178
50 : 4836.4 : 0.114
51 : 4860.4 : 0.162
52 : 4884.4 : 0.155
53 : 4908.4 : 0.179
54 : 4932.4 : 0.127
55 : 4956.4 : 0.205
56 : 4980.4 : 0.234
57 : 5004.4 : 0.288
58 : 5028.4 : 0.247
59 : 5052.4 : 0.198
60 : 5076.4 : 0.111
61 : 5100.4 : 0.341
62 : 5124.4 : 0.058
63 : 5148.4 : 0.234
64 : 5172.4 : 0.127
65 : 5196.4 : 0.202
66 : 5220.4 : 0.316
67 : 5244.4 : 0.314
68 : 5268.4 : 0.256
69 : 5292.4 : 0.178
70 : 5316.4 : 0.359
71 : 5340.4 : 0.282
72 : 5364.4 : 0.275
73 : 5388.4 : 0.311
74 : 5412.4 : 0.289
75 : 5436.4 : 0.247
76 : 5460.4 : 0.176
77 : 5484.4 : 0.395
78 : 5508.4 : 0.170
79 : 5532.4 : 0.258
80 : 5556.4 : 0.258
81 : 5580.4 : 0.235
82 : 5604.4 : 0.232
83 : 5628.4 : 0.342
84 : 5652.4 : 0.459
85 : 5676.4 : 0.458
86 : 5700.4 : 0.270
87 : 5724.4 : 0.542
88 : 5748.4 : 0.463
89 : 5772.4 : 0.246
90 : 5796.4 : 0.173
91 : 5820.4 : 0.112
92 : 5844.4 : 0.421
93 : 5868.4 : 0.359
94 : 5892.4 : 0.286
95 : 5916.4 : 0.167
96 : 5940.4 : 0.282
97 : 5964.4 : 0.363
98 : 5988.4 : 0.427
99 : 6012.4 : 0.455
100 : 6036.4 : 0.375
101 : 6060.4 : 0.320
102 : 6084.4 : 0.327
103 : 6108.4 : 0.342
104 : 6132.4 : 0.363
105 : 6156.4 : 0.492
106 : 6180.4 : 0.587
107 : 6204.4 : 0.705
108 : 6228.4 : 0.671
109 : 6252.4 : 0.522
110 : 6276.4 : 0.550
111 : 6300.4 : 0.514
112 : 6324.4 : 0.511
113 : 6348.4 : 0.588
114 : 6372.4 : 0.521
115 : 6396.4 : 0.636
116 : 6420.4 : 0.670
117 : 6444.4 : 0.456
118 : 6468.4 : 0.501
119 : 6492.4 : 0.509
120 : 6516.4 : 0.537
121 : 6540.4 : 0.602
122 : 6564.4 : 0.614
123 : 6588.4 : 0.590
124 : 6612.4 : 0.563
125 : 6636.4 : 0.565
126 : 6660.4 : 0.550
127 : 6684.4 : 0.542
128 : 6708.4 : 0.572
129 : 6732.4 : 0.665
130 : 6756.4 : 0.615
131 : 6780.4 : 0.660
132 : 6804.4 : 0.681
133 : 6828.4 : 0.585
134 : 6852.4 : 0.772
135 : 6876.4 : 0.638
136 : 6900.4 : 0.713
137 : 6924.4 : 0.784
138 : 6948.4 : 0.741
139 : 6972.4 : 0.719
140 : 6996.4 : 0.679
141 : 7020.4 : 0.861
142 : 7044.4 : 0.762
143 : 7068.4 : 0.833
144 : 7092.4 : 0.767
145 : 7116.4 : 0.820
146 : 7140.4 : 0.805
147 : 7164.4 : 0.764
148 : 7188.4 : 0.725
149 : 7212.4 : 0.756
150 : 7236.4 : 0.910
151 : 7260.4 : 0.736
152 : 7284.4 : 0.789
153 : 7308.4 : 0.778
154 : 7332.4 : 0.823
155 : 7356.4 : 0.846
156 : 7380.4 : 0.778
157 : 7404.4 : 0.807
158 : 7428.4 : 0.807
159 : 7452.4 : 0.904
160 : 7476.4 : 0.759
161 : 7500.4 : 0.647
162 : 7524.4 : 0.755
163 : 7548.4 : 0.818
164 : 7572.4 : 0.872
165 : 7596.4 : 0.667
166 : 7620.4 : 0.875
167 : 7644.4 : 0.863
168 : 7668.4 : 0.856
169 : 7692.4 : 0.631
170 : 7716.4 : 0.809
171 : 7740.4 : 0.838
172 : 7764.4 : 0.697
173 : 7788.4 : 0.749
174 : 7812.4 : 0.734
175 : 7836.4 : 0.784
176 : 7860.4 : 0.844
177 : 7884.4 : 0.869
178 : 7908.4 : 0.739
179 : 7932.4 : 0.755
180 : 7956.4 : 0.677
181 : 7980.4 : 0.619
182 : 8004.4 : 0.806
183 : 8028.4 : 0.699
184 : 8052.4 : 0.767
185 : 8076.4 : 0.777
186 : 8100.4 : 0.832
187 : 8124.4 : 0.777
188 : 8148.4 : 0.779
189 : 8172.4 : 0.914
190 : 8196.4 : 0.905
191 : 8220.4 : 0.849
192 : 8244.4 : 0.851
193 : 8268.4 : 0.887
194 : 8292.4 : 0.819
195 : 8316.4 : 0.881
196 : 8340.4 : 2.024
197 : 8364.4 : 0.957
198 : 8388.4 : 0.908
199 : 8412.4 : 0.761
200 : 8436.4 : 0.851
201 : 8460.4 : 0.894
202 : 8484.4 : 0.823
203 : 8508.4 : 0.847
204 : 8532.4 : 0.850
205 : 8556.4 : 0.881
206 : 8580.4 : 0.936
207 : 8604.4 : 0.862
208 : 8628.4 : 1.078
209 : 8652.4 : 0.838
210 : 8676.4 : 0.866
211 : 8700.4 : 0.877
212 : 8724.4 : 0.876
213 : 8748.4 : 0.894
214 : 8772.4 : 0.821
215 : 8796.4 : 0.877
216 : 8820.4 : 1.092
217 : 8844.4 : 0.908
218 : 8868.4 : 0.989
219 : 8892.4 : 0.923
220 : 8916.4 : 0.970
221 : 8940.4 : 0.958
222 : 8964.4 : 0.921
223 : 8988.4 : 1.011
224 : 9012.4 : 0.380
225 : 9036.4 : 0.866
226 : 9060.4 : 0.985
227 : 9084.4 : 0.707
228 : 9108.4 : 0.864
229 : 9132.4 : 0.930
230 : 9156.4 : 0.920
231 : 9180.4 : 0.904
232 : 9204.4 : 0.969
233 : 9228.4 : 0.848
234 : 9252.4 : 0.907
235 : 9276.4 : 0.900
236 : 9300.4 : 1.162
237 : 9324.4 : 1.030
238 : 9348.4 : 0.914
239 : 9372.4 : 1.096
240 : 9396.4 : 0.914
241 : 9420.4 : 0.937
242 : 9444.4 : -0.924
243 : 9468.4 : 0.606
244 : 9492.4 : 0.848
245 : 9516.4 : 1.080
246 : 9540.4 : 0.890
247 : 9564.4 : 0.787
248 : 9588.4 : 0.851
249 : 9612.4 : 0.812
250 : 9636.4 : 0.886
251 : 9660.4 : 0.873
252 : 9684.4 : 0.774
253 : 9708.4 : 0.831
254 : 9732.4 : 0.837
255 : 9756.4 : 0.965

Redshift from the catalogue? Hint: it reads 0.542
